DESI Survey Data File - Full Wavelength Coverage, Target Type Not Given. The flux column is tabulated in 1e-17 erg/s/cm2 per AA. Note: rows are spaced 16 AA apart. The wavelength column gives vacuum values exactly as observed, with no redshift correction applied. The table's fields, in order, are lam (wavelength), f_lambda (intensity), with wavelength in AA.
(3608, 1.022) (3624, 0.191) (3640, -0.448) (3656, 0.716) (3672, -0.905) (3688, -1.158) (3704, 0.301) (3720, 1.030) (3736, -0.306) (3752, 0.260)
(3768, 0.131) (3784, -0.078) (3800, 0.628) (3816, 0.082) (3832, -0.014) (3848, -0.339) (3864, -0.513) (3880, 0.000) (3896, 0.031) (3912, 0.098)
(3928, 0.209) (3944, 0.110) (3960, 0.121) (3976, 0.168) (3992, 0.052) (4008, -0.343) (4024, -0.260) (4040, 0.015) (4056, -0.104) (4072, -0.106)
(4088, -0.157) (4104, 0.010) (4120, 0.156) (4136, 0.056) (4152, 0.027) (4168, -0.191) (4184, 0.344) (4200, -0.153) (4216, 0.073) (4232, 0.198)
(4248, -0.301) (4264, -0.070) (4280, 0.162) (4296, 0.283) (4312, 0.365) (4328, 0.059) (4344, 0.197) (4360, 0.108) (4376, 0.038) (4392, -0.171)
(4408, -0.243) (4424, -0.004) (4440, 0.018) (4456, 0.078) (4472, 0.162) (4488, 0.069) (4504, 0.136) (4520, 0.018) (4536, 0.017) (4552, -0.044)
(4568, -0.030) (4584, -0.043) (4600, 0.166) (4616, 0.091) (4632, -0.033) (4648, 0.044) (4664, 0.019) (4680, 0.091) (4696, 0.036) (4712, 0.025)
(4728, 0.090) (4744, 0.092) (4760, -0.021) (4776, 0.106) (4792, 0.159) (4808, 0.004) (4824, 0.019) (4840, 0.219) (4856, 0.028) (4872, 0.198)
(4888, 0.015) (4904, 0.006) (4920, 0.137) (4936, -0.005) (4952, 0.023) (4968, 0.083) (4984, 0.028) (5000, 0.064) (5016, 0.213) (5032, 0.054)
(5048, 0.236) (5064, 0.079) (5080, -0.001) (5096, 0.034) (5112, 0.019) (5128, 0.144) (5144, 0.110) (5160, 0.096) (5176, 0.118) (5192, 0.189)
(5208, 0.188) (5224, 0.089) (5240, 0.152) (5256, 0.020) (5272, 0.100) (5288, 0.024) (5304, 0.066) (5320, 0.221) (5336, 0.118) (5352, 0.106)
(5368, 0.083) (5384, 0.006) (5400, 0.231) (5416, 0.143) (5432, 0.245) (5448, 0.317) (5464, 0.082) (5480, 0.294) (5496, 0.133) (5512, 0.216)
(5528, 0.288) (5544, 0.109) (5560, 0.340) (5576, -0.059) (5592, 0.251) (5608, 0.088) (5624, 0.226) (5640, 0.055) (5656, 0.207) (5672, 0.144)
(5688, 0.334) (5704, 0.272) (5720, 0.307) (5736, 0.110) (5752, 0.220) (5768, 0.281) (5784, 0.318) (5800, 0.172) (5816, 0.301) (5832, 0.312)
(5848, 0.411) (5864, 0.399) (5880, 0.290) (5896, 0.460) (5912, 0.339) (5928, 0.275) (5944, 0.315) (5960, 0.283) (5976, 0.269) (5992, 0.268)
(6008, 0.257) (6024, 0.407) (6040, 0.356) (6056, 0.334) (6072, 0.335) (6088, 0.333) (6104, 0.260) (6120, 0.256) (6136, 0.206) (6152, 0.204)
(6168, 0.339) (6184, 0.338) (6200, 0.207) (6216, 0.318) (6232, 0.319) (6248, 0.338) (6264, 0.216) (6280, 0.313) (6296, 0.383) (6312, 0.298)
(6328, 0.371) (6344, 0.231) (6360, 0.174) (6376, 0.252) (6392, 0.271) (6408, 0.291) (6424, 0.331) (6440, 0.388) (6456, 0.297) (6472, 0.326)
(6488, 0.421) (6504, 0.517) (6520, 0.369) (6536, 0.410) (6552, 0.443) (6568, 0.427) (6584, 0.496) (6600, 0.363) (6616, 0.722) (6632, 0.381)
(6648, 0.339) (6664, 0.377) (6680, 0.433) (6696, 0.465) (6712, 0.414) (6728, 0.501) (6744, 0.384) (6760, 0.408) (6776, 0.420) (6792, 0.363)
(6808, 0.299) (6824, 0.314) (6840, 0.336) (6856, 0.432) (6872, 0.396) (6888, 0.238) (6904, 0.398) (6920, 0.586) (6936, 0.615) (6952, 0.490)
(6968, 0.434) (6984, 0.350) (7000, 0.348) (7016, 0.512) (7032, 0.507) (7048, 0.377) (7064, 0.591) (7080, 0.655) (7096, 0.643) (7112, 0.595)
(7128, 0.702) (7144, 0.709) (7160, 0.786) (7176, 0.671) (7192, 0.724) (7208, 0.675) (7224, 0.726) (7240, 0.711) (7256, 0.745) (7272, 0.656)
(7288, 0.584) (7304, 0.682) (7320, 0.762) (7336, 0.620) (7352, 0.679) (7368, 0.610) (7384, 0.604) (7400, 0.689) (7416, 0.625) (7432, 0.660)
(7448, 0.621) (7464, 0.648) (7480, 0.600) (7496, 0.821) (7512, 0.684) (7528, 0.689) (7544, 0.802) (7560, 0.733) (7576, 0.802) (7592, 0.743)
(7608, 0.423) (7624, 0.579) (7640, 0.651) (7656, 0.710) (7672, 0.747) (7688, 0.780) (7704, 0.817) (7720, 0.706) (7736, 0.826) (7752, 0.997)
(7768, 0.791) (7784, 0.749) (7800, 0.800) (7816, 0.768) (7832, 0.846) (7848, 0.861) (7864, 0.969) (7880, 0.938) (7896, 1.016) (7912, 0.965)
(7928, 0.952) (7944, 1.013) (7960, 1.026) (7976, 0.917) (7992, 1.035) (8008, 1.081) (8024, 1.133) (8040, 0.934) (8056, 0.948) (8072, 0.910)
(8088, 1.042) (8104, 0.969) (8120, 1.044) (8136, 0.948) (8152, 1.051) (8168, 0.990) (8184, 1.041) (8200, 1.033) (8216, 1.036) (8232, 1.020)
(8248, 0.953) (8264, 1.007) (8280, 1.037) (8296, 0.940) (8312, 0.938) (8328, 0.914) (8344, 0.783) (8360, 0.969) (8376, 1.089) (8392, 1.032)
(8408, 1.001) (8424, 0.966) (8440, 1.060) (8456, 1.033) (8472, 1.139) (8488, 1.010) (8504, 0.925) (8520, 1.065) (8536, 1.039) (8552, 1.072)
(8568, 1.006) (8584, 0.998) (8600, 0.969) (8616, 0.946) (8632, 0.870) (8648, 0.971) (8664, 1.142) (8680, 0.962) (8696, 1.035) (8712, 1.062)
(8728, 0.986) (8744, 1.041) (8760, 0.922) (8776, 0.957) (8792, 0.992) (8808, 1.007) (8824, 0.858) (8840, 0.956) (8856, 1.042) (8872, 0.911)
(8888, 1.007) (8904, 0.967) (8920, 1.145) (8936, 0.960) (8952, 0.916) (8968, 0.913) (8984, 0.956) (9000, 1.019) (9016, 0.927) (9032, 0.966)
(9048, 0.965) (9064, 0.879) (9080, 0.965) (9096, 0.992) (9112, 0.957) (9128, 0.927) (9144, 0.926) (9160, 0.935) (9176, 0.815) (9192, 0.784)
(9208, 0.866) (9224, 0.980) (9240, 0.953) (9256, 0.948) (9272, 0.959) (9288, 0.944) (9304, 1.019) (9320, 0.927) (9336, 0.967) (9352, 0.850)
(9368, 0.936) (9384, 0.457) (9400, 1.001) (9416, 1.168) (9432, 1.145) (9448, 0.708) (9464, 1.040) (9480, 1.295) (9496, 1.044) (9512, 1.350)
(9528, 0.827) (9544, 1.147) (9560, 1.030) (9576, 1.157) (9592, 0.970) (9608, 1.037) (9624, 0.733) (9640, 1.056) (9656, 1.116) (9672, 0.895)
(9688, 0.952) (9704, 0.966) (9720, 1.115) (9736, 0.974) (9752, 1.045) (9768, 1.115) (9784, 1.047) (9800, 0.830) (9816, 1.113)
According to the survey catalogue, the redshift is 0.78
